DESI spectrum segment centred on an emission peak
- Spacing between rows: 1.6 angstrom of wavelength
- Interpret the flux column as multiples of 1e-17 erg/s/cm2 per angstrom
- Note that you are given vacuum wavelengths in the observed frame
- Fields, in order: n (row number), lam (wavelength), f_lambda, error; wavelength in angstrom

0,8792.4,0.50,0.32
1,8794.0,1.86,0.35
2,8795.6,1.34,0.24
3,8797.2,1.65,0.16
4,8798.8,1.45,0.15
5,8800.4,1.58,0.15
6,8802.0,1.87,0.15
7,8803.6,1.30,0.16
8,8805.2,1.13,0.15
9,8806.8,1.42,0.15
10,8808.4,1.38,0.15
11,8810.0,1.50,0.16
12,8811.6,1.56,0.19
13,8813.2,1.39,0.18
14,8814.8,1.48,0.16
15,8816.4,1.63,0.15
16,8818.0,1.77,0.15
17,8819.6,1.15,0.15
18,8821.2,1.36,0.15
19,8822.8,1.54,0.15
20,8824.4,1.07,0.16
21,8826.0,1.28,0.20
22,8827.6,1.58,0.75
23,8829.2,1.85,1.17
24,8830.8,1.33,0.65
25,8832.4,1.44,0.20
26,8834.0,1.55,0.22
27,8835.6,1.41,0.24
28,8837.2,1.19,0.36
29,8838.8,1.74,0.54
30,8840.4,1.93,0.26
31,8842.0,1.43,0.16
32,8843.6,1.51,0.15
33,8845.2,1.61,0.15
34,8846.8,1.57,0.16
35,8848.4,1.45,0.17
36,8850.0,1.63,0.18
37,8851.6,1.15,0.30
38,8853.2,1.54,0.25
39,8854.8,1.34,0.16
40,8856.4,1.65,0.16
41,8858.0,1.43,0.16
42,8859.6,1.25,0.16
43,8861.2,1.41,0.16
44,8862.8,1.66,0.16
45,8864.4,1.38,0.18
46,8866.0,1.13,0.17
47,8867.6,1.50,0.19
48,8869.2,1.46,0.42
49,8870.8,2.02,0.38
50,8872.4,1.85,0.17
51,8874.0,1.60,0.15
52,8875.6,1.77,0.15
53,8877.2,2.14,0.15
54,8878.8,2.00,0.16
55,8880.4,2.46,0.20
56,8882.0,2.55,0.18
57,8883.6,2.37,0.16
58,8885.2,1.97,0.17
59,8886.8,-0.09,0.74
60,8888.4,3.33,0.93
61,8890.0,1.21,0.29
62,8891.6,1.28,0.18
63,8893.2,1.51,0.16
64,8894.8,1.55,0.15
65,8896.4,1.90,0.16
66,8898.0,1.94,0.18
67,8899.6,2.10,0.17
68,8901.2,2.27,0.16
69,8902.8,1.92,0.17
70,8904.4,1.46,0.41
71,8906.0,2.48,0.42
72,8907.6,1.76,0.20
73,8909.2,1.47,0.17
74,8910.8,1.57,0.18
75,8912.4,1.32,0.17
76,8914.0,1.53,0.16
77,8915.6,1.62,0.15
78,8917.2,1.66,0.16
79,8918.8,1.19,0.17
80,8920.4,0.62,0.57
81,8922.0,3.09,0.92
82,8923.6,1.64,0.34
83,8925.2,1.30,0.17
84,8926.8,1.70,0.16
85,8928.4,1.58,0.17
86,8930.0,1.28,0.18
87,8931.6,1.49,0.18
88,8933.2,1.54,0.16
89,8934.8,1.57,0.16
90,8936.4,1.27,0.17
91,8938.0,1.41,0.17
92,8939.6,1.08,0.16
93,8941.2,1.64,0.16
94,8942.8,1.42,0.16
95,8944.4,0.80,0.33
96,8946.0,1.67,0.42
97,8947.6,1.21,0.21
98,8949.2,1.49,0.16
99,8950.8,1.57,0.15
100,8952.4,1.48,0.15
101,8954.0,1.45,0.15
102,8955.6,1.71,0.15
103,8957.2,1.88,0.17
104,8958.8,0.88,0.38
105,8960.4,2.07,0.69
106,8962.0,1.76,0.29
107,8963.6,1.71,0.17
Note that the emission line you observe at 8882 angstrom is [S II]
